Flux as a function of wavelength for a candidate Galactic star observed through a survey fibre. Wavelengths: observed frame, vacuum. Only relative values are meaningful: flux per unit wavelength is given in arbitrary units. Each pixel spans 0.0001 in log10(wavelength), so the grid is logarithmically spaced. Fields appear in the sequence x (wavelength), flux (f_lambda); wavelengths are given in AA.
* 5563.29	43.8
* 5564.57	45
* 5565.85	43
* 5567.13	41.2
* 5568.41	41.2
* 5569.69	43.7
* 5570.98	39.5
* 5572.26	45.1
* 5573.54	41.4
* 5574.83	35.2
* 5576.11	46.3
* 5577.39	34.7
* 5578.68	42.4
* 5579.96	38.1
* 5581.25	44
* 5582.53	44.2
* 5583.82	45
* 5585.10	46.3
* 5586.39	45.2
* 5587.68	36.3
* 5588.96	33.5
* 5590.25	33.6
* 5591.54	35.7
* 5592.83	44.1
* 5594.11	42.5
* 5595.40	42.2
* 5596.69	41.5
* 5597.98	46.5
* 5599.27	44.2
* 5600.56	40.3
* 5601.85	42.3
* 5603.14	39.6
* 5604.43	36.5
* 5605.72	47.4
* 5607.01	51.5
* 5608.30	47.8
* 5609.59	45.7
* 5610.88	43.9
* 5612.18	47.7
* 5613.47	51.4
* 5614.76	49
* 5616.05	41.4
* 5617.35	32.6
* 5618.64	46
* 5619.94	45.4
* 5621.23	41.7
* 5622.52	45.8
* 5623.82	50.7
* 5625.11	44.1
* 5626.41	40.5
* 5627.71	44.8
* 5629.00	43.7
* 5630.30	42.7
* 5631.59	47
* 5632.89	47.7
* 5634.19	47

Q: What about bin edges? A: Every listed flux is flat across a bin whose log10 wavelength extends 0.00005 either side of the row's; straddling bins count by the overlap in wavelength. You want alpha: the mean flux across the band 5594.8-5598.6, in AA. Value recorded 43.4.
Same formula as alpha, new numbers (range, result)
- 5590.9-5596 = 41.2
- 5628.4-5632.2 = 44.5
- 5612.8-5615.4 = 50.3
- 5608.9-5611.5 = 44.9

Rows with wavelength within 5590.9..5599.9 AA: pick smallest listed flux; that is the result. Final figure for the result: 35.7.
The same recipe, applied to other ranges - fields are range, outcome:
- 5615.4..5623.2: 32.6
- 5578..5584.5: 38.1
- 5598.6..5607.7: 36.5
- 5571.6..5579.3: 34.7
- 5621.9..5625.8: 44.1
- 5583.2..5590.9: 33.5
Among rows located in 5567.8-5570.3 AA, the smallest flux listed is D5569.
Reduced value 41.2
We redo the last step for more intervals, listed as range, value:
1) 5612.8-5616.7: 41.4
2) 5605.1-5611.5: 43.9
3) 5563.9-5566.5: 43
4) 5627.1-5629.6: 43.7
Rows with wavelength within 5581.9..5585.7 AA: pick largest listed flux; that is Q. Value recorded 46.3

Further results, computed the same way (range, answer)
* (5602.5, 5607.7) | 51.5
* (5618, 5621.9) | 46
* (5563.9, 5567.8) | 45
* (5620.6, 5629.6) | 50.7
